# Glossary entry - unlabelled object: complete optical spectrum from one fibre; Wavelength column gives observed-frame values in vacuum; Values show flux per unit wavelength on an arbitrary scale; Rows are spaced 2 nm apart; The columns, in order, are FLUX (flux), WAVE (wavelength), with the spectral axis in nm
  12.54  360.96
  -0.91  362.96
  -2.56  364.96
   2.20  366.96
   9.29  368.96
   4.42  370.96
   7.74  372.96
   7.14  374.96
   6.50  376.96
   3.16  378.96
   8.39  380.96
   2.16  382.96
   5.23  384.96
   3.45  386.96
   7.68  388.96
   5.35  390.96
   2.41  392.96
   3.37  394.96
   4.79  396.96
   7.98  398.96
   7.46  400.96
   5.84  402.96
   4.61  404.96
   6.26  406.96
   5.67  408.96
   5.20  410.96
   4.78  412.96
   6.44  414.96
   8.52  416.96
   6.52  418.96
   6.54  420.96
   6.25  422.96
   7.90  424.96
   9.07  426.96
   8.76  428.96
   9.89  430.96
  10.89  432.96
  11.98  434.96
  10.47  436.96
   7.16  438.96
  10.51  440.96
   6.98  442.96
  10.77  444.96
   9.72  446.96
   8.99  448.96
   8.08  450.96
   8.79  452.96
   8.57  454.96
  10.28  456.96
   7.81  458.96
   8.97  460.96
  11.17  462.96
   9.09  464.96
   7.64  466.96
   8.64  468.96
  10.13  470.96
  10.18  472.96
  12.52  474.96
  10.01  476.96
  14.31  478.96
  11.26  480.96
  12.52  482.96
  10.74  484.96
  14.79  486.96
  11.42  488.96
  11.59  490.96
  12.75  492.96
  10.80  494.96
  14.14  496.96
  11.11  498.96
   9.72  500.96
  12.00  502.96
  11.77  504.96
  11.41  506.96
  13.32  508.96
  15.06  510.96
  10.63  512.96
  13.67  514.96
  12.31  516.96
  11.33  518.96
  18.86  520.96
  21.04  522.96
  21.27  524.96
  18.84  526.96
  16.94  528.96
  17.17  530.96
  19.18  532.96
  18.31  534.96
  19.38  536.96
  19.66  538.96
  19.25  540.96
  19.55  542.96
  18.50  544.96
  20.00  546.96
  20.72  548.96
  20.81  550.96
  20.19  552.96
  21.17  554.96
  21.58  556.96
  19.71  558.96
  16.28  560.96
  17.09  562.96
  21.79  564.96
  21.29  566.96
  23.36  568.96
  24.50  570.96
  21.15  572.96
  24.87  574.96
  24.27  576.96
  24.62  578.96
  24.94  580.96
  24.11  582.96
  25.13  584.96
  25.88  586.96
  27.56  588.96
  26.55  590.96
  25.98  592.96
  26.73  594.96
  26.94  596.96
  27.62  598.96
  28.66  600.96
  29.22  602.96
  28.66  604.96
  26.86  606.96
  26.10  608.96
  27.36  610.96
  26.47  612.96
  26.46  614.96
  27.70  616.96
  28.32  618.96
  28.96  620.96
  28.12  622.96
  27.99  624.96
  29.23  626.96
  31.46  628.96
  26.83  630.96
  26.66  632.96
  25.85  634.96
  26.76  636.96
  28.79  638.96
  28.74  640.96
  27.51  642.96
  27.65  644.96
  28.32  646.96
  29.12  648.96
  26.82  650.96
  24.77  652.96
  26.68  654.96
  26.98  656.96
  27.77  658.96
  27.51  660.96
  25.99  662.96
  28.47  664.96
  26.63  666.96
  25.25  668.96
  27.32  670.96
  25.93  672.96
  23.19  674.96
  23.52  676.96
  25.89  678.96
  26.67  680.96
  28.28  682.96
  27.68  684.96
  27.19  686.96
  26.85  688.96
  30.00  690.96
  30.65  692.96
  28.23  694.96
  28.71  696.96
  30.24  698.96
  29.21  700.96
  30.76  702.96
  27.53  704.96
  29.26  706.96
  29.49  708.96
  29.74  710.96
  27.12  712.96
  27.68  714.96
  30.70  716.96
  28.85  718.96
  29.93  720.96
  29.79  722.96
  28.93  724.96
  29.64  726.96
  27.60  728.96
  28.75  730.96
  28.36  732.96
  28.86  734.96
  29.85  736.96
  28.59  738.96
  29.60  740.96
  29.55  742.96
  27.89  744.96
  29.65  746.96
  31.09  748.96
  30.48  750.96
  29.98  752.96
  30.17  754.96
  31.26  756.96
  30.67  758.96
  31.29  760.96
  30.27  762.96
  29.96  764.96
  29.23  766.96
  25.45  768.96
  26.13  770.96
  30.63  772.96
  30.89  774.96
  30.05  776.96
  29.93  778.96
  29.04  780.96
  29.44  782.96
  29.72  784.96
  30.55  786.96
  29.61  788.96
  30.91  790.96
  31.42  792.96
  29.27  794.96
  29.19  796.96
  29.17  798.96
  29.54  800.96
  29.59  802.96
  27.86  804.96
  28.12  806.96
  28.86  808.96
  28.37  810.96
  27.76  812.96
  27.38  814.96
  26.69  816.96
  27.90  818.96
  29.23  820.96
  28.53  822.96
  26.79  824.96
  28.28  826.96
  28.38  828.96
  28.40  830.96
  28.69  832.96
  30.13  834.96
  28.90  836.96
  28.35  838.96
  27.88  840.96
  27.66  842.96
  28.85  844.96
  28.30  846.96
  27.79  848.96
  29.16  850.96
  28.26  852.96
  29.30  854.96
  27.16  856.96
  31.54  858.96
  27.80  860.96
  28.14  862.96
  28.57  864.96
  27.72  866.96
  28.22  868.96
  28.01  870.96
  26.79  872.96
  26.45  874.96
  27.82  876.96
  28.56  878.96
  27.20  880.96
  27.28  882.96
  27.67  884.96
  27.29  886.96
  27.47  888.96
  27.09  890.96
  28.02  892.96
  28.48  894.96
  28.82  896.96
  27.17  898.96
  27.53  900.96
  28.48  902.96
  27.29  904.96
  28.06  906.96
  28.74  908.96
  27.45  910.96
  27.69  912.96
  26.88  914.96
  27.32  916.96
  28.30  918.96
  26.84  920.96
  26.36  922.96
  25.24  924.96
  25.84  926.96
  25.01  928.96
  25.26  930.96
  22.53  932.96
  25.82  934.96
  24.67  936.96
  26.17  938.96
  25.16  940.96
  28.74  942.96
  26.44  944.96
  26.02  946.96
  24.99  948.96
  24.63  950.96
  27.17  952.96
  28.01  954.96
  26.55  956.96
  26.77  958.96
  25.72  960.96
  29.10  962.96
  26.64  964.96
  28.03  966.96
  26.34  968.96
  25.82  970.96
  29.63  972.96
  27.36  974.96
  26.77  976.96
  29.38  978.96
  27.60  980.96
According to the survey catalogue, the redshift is 0.305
